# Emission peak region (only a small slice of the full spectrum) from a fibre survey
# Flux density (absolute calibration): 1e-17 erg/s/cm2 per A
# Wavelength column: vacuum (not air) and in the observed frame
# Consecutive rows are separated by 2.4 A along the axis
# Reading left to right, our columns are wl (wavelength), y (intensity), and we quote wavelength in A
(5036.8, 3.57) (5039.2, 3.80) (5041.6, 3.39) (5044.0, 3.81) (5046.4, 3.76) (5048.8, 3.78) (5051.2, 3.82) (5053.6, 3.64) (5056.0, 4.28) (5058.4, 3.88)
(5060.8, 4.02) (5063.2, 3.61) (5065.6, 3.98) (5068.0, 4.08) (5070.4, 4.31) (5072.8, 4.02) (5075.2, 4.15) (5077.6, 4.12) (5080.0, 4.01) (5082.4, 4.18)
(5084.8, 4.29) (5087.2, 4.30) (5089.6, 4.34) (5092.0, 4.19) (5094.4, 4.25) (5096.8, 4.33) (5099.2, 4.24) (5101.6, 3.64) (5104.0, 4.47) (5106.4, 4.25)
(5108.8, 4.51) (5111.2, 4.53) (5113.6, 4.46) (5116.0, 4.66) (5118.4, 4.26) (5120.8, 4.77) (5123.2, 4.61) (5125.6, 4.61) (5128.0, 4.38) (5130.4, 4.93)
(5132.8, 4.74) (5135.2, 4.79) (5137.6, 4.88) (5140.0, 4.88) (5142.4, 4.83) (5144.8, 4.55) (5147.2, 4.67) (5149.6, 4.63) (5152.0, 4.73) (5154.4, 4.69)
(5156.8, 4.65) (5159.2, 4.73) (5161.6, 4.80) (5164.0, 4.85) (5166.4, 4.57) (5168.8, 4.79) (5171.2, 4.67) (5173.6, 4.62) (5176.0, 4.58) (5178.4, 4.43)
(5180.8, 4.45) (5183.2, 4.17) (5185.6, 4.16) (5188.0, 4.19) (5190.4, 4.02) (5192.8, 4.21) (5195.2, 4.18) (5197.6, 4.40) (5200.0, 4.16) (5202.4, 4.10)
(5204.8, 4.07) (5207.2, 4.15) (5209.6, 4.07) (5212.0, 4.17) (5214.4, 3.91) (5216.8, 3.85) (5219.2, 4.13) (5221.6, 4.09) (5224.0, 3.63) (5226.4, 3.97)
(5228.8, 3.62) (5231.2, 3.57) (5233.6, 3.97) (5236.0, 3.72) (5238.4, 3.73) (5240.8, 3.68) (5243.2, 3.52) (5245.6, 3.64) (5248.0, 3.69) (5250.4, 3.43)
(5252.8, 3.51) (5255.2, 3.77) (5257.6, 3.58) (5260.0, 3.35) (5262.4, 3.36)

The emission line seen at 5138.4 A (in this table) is C III]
